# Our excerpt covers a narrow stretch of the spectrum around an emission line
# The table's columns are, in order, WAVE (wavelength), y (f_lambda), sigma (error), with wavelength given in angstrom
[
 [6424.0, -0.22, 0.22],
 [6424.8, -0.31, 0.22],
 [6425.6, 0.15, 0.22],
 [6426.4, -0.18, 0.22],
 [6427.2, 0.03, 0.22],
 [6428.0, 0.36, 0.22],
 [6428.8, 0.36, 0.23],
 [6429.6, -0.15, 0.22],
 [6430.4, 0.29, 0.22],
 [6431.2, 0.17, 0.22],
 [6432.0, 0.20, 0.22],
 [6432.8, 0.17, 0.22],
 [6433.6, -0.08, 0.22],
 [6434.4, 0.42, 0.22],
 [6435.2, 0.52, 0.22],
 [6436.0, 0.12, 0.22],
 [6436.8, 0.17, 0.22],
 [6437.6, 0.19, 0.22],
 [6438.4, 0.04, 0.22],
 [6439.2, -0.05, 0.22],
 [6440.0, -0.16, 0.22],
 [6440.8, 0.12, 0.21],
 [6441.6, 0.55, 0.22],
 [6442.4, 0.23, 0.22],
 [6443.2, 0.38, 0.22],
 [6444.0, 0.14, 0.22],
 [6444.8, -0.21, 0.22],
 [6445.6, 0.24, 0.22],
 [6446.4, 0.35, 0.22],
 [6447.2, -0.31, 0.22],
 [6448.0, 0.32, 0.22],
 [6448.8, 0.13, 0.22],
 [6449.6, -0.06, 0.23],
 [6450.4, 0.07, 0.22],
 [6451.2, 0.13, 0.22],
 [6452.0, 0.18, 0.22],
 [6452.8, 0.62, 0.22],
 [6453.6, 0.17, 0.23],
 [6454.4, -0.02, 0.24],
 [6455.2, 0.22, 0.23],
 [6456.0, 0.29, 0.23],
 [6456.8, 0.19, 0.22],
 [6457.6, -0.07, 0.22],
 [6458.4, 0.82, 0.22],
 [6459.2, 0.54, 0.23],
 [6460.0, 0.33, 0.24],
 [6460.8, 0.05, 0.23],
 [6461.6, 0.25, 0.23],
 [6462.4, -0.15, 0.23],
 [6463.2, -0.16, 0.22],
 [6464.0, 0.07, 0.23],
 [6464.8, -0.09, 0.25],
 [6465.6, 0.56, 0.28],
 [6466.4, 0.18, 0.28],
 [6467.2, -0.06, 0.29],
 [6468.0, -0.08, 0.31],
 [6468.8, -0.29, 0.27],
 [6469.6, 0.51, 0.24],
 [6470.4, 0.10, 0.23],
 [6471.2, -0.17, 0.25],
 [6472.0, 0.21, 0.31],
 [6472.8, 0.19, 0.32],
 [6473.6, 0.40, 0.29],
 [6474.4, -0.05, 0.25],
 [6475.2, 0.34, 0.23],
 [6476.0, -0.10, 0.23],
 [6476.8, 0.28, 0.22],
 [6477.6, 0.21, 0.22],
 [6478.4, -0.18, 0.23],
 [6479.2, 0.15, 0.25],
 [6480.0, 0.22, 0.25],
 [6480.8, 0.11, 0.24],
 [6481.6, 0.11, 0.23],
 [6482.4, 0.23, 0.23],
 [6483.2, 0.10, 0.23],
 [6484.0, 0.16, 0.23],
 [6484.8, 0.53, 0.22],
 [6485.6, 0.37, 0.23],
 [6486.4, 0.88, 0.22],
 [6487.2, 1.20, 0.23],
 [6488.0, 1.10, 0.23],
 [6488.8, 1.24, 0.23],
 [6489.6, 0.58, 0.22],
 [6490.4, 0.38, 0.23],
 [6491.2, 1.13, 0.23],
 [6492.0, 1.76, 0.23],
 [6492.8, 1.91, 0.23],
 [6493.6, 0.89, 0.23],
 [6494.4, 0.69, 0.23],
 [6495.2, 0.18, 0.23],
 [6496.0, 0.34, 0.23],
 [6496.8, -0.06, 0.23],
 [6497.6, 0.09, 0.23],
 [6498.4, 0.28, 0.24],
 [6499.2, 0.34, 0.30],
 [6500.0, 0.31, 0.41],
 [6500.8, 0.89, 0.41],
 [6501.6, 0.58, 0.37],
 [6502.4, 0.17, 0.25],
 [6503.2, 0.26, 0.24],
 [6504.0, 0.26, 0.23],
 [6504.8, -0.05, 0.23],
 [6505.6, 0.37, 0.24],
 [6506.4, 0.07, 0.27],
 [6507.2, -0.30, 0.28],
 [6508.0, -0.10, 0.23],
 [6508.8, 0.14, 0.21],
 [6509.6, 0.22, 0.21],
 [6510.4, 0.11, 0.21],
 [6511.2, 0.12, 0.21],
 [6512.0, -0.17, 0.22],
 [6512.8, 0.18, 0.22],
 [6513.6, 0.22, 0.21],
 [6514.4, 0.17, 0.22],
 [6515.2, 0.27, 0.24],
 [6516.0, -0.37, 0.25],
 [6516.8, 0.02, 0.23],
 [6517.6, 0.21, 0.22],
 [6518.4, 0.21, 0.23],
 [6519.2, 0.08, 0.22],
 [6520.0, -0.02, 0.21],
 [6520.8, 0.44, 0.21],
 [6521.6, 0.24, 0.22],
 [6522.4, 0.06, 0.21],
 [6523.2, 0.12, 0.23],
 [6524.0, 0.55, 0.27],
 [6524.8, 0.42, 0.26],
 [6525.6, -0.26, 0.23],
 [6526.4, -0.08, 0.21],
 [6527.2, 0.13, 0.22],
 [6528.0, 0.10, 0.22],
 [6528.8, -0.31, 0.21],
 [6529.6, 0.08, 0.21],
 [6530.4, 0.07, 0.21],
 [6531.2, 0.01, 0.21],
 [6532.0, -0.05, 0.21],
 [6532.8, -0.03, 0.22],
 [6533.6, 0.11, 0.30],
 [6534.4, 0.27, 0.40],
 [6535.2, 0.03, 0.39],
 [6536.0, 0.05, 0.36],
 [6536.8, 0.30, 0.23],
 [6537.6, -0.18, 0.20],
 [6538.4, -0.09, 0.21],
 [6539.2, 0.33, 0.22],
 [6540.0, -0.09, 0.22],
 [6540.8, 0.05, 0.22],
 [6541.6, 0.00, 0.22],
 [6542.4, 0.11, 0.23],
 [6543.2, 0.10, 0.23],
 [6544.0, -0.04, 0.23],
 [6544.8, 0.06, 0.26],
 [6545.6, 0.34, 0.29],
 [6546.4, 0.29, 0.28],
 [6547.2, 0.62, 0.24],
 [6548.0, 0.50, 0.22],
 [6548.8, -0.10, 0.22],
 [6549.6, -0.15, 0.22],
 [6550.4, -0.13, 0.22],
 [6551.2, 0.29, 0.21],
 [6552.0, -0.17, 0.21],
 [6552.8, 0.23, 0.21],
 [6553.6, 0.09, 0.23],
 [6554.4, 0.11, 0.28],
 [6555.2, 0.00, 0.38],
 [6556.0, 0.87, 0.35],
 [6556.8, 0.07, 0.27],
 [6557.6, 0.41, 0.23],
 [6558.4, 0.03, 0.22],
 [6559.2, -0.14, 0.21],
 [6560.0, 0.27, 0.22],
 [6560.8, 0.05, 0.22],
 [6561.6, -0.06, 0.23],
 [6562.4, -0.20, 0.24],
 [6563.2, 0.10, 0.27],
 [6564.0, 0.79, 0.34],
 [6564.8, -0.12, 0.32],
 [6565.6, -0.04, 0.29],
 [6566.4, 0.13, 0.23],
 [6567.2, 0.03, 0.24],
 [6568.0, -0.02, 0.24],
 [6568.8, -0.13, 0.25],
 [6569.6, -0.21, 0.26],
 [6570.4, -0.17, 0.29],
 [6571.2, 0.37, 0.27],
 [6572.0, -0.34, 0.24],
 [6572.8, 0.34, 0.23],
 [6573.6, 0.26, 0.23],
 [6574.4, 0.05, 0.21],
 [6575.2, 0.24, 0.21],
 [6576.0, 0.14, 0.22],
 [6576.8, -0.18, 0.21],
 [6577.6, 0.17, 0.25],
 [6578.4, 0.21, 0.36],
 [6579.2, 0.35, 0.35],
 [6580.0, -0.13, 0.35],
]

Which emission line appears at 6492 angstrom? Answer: [O II]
